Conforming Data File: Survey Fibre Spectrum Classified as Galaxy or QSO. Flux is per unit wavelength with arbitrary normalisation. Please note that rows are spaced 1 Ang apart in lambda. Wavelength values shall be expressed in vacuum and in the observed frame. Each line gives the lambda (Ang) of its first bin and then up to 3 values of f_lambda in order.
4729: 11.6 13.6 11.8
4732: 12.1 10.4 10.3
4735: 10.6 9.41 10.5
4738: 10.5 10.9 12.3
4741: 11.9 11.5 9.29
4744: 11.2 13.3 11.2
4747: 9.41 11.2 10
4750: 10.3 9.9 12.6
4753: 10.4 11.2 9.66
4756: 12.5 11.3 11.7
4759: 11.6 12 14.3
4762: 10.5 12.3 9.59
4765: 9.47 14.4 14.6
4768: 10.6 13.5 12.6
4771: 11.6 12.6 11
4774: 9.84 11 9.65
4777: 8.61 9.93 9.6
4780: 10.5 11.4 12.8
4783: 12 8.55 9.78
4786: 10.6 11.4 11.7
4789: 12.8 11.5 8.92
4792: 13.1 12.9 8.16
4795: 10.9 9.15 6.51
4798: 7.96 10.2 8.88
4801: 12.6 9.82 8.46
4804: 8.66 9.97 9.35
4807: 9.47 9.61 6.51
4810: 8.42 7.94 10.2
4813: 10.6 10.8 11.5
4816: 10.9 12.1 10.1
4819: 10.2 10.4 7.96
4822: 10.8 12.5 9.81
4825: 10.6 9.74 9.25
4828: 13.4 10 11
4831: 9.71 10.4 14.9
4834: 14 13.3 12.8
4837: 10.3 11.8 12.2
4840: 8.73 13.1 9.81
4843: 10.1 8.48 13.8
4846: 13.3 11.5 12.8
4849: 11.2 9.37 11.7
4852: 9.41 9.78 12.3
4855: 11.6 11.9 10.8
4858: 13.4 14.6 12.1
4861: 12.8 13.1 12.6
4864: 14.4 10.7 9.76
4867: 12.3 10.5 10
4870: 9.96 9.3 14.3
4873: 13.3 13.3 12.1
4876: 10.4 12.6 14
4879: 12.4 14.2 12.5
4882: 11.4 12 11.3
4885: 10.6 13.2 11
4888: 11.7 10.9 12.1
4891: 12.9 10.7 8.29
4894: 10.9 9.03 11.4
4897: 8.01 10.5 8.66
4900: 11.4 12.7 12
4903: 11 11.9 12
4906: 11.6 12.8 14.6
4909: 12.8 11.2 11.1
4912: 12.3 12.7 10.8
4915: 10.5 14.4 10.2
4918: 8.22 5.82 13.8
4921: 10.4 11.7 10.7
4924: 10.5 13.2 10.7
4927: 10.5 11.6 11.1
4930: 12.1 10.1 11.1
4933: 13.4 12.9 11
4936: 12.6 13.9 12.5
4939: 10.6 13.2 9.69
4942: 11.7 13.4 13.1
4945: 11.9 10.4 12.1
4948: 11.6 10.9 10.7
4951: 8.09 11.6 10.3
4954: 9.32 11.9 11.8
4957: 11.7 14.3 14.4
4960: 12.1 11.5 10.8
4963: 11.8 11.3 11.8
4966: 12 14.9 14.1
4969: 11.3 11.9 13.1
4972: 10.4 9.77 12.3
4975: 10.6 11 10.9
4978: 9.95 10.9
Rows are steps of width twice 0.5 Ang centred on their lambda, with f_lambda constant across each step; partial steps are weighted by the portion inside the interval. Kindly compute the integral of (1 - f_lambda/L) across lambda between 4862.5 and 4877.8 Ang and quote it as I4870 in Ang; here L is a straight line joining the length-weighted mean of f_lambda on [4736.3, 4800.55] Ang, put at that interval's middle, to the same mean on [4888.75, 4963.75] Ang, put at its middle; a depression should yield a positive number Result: -0.7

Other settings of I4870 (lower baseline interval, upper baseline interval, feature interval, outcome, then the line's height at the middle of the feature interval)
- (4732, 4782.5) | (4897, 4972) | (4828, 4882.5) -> -1.8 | 11.4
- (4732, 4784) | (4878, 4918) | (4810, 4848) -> 1.1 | 11.3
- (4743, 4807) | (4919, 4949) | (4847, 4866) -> -1.0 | 11.3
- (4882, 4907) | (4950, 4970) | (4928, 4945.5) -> -0.7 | 11.6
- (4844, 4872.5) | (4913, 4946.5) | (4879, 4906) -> 0.7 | 11.6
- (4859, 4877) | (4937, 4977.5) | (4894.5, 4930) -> 1.8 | 11.8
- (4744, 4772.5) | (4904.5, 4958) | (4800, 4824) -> 3.4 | 11.6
